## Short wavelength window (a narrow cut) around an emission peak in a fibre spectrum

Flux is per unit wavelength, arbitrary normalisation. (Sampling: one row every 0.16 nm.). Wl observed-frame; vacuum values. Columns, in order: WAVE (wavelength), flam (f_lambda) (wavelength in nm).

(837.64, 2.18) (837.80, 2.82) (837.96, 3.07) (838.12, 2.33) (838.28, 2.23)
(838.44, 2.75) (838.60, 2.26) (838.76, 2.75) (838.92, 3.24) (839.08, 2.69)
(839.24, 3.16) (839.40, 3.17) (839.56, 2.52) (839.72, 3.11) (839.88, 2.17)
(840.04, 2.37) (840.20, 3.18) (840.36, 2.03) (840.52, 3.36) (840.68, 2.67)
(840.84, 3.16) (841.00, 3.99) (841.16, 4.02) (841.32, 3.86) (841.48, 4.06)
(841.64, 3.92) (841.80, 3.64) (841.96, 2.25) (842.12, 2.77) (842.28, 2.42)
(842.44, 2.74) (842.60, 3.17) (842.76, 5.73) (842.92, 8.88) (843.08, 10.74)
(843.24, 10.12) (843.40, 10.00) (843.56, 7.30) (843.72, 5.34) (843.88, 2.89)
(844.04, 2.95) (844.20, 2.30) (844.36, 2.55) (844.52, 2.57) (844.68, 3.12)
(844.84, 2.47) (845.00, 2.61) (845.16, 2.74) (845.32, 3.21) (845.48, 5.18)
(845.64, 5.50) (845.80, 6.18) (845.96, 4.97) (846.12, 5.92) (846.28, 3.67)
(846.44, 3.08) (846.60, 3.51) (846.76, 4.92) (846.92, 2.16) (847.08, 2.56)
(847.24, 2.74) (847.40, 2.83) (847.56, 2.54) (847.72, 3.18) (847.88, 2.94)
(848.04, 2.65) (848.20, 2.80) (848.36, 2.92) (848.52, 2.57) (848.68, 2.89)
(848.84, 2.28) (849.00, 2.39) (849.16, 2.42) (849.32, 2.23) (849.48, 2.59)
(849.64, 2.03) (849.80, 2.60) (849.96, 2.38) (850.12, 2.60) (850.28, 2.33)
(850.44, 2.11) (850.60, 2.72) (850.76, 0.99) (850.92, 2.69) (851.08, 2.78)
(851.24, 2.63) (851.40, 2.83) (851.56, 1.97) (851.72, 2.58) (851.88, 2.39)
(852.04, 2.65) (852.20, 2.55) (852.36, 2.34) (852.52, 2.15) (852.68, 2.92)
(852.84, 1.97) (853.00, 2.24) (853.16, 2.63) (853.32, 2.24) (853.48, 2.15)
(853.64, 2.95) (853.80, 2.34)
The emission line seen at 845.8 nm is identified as [N II]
